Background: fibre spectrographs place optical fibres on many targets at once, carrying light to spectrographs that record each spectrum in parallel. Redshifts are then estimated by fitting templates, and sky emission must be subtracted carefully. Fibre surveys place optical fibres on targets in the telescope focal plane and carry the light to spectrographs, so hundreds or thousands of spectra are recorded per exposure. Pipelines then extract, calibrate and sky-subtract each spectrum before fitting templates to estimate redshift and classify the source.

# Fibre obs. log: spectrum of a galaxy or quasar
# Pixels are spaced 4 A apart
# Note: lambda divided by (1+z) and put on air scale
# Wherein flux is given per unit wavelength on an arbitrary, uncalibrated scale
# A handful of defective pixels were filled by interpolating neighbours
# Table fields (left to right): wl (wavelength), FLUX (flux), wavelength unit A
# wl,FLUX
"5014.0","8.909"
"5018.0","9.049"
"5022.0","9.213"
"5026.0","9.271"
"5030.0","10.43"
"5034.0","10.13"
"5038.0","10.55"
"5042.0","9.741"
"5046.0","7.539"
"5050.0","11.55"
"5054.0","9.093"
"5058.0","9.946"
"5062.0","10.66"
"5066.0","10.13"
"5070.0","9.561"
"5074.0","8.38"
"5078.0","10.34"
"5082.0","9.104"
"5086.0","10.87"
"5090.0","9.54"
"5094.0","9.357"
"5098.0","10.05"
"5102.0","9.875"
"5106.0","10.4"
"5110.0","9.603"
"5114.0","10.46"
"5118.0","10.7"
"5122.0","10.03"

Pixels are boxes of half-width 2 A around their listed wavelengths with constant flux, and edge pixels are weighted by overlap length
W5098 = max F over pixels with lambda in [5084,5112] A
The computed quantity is 10.87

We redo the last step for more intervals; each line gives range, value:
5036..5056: 11.55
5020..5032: 10.43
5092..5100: 10.05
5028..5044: 10.55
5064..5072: 10.13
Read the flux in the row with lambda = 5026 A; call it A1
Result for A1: 9.271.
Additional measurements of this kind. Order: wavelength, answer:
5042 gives 9.741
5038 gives 10.55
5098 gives 10.05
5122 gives 10.03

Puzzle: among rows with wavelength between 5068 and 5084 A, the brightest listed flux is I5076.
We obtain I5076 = 10.34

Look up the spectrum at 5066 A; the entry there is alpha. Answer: 10.13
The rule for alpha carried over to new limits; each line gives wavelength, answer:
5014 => 8.909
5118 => 10.7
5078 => 10.34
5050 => 11.55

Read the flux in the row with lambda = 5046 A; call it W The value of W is 7.539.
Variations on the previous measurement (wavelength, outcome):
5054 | 9.093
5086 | 10.87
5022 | 9.213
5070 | 9.561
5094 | 9.357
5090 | 9.54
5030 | 10.43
